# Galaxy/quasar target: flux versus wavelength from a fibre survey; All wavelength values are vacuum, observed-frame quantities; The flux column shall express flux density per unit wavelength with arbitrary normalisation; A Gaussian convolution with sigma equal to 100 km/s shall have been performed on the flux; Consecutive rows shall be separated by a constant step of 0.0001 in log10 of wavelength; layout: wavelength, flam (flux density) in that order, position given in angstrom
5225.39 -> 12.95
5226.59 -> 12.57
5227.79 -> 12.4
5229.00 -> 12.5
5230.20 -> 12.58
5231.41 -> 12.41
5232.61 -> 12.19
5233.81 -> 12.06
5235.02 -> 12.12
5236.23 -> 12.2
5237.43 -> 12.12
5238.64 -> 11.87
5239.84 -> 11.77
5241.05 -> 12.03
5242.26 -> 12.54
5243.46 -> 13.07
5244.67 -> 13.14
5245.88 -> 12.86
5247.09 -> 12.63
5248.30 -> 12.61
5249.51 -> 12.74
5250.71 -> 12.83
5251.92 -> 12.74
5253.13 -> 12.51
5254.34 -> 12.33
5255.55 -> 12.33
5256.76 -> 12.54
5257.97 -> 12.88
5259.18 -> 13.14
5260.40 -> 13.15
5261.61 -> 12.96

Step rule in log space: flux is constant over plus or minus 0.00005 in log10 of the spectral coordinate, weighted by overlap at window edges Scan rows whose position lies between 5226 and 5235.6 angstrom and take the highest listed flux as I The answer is 12.58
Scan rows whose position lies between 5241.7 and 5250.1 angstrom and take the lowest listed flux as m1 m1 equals 12.54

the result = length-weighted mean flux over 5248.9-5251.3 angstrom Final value 12.8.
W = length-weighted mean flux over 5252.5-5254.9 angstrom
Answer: 12.4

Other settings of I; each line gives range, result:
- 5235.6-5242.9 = 12.54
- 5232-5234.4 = 12.19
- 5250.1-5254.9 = 12.83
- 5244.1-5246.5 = 13.14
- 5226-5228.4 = 12.57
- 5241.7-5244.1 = 13.07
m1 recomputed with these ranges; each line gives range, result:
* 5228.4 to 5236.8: 12.06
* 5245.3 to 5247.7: 12.63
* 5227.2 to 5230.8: 12.4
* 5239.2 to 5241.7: 11.77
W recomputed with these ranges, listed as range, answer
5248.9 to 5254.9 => 12.6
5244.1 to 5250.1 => 12.8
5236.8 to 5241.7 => 12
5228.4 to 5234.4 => 12.4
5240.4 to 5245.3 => 12.7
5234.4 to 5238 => 12.1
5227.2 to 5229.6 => 12.4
